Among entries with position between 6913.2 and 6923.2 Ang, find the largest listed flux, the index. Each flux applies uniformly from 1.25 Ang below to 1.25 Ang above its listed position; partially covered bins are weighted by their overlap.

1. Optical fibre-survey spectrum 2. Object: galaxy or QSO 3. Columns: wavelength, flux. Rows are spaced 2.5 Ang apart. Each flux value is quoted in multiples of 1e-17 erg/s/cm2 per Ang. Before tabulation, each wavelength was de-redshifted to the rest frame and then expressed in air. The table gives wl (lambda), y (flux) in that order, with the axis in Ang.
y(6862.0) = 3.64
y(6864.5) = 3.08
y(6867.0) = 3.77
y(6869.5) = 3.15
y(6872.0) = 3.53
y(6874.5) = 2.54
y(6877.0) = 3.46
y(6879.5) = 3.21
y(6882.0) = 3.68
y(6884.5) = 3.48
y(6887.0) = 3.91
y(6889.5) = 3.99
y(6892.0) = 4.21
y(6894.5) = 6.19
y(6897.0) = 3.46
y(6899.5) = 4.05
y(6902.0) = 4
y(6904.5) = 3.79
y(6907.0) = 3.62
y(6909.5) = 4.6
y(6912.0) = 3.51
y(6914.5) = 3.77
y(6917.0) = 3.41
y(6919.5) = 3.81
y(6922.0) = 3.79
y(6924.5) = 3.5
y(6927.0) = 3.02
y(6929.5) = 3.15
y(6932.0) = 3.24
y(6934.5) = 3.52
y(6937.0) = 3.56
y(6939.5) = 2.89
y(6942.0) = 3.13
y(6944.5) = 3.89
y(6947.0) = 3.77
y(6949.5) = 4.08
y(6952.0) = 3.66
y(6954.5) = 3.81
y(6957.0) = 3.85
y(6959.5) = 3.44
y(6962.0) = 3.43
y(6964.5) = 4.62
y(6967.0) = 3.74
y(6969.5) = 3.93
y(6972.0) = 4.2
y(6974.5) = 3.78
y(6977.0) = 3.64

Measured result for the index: 3.81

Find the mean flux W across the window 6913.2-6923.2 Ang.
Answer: 3.69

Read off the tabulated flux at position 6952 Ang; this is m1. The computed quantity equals 3.66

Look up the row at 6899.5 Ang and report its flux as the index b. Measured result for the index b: 4.05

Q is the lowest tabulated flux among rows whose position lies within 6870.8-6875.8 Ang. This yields 2.54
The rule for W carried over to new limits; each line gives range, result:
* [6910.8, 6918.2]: 3.56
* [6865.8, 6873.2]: 3.48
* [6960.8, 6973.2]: 3.99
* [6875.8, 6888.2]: 3.55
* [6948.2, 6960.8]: 3.77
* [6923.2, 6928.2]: 3.27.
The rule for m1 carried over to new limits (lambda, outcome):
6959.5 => 3.44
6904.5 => 3.79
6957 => 3.85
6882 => 3.68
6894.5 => 6.19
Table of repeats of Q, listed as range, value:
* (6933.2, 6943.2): 2.89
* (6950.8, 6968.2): 3.43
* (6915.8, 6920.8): 3.41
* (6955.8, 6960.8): 3.44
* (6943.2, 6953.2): 3.66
